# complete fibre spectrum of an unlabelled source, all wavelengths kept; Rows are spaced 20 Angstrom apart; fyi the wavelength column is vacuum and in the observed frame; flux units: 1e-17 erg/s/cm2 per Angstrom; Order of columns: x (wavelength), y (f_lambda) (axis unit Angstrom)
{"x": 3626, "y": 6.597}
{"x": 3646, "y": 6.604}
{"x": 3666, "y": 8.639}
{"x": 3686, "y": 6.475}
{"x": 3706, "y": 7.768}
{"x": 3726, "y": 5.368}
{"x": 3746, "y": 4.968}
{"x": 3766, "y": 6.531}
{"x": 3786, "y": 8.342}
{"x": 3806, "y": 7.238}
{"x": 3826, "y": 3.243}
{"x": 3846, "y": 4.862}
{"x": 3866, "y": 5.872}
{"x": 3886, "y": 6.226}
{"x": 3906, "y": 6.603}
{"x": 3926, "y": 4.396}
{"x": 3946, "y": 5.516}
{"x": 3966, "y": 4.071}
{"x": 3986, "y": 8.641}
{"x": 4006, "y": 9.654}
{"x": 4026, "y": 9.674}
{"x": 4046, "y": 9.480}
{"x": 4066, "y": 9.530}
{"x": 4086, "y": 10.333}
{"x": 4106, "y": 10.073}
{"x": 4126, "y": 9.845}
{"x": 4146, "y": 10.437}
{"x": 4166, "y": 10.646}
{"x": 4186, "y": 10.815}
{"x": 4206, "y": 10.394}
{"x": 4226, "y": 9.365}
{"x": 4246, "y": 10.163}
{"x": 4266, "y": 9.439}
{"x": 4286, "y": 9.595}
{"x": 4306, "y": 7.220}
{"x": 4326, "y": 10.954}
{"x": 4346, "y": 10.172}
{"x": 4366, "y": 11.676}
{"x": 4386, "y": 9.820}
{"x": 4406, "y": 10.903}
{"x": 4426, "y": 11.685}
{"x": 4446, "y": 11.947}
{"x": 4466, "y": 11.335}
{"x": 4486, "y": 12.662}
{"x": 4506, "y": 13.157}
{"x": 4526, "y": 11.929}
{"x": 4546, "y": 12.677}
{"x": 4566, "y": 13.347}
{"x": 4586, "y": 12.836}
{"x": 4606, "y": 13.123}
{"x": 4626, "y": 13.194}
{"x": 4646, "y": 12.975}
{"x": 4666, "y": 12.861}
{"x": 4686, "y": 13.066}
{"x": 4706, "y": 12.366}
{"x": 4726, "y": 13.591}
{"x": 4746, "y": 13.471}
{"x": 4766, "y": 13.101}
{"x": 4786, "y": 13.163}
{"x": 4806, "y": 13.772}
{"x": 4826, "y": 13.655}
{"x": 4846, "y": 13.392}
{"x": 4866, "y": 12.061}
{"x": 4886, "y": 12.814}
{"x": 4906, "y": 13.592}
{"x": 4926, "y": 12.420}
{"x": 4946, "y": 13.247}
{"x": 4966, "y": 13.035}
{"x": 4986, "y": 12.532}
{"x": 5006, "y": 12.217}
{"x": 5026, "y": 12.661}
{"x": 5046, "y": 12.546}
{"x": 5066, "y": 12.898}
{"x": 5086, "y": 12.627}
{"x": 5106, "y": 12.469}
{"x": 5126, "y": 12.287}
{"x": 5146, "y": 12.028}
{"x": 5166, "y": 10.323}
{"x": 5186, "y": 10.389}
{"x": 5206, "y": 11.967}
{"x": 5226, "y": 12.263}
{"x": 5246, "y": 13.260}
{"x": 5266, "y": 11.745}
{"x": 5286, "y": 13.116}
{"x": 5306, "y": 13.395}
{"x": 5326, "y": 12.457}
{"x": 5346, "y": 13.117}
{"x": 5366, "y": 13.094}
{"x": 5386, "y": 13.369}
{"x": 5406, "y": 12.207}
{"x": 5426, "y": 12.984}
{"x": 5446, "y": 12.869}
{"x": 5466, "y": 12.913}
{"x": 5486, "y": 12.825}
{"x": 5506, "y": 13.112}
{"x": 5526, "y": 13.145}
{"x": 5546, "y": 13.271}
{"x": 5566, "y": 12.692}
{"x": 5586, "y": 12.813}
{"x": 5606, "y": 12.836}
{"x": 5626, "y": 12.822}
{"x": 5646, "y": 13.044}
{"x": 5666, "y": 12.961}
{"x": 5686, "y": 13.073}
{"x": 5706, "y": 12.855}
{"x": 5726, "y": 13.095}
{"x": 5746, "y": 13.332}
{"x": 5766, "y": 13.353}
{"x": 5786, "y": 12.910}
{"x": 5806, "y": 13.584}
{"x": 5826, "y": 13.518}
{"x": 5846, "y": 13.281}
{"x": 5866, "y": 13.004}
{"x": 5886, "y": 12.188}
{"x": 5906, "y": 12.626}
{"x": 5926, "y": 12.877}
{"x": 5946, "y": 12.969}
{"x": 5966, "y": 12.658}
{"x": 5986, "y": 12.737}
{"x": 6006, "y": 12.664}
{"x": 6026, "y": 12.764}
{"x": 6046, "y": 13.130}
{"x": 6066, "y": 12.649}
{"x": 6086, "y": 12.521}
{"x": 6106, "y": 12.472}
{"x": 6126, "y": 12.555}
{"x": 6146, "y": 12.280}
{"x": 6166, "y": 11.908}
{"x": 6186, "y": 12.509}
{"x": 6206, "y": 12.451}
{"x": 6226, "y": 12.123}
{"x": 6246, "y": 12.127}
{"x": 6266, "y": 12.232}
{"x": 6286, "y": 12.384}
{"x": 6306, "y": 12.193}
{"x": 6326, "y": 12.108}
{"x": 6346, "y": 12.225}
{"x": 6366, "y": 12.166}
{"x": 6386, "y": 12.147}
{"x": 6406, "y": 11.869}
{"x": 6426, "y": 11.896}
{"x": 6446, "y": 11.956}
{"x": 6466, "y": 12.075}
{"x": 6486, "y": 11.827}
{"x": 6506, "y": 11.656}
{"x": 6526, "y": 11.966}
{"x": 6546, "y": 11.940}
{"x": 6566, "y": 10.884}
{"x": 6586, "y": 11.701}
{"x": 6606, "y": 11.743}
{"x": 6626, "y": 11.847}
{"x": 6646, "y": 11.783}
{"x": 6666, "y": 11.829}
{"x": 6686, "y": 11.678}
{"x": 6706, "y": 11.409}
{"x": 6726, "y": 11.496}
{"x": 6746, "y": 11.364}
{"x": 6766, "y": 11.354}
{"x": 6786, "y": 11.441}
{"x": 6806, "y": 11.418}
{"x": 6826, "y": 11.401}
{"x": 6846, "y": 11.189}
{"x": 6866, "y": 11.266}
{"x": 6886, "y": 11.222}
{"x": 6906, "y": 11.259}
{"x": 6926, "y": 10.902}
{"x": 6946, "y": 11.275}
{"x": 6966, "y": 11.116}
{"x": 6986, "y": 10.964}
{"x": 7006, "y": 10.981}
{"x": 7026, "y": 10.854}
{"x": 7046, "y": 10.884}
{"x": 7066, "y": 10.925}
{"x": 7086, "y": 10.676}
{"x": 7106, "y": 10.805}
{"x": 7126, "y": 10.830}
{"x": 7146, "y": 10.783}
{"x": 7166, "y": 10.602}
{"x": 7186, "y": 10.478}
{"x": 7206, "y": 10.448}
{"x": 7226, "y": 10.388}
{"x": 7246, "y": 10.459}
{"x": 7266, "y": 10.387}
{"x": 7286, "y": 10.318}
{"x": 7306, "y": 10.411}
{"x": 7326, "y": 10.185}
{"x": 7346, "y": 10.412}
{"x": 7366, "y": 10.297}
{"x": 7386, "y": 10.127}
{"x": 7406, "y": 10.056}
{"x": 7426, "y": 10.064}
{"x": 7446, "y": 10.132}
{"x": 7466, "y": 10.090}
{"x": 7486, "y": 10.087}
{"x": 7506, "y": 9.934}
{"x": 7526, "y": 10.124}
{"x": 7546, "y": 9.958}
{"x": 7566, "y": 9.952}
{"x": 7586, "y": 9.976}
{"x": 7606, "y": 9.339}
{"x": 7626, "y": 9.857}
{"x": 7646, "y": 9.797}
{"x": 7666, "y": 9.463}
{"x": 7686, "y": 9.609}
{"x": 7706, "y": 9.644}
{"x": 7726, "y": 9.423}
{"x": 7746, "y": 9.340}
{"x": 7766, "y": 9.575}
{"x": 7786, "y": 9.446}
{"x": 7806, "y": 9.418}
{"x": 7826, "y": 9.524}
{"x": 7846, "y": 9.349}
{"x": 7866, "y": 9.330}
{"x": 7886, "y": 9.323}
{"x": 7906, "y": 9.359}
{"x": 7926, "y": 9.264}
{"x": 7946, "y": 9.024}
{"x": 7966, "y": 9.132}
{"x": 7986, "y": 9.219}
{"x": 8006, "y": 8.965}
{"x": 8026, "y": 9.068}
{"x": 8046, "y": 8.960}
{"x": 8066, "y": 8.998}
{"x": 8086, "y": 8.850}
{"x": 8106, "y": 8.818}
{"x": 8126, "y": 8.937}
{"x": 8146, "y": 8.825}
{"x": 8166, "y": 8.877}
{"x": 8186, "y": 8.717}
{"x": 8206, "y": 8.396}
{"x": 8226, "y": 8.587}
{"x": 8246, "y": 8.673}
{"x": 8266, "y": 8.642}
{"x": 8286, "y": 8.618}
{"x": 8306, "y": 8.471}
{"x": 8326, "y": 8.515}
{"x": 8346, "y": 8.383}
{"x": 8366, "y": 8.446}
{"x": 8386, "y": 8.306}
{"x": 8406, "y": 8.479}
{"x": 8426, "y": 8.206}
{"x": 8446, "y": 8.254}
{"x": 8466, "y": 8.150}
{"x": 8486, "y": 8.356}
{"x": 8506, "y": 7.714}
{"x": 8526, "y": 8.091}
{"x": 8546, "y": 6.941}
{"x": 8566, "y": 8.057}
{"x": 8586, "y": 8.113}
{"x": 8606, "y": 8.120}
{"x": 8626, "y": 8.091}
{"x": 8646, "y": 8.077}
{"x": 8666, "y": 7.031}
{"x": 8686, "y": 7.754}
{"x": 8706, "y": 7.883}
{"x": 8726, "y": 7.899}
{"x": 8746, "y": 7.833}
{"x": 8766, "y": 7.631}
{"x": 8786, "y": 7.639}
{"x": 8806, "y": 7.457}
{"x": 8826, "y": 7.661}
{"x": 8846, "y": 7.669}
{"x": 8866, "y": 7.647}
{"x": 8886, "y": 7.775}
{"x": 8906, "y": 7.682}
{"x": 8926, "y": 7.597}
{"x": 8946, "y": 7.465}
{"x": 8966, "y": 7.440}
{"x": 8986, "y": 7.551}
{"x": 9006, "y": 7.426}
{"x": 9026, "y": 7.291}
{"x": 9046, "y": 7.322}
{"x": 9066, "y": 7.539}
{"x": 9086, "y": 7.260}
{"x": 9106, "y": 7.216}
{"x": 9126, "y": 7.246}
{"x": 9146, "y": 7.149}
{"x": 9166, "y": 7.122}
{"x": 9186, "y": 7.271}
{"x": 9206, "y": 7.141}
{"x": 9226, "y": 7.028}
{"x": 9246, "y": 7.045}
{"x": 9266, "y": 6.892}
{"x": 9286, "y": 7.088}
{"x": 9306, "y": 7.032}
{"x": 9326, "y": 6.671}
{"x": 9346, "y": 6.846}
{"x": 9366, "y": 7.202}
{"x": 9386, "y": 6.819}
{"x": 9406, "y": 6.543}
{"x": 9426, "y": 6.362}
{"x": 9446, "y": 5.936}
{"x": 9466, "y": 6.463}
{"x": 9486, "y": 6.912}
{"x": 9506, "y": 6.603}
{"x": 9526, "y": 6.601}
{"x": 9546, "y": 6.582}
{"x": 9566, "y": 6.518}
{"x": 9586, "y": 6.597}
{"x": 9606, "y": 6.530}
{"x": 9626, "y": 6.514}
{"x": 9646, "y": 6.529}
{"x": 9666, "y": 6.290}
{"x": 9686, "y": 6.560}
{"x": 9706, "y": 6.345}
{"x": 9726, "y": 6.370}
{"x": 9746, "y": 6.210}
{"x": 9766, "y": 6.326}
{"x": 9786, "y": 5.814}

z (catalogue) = 0.000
